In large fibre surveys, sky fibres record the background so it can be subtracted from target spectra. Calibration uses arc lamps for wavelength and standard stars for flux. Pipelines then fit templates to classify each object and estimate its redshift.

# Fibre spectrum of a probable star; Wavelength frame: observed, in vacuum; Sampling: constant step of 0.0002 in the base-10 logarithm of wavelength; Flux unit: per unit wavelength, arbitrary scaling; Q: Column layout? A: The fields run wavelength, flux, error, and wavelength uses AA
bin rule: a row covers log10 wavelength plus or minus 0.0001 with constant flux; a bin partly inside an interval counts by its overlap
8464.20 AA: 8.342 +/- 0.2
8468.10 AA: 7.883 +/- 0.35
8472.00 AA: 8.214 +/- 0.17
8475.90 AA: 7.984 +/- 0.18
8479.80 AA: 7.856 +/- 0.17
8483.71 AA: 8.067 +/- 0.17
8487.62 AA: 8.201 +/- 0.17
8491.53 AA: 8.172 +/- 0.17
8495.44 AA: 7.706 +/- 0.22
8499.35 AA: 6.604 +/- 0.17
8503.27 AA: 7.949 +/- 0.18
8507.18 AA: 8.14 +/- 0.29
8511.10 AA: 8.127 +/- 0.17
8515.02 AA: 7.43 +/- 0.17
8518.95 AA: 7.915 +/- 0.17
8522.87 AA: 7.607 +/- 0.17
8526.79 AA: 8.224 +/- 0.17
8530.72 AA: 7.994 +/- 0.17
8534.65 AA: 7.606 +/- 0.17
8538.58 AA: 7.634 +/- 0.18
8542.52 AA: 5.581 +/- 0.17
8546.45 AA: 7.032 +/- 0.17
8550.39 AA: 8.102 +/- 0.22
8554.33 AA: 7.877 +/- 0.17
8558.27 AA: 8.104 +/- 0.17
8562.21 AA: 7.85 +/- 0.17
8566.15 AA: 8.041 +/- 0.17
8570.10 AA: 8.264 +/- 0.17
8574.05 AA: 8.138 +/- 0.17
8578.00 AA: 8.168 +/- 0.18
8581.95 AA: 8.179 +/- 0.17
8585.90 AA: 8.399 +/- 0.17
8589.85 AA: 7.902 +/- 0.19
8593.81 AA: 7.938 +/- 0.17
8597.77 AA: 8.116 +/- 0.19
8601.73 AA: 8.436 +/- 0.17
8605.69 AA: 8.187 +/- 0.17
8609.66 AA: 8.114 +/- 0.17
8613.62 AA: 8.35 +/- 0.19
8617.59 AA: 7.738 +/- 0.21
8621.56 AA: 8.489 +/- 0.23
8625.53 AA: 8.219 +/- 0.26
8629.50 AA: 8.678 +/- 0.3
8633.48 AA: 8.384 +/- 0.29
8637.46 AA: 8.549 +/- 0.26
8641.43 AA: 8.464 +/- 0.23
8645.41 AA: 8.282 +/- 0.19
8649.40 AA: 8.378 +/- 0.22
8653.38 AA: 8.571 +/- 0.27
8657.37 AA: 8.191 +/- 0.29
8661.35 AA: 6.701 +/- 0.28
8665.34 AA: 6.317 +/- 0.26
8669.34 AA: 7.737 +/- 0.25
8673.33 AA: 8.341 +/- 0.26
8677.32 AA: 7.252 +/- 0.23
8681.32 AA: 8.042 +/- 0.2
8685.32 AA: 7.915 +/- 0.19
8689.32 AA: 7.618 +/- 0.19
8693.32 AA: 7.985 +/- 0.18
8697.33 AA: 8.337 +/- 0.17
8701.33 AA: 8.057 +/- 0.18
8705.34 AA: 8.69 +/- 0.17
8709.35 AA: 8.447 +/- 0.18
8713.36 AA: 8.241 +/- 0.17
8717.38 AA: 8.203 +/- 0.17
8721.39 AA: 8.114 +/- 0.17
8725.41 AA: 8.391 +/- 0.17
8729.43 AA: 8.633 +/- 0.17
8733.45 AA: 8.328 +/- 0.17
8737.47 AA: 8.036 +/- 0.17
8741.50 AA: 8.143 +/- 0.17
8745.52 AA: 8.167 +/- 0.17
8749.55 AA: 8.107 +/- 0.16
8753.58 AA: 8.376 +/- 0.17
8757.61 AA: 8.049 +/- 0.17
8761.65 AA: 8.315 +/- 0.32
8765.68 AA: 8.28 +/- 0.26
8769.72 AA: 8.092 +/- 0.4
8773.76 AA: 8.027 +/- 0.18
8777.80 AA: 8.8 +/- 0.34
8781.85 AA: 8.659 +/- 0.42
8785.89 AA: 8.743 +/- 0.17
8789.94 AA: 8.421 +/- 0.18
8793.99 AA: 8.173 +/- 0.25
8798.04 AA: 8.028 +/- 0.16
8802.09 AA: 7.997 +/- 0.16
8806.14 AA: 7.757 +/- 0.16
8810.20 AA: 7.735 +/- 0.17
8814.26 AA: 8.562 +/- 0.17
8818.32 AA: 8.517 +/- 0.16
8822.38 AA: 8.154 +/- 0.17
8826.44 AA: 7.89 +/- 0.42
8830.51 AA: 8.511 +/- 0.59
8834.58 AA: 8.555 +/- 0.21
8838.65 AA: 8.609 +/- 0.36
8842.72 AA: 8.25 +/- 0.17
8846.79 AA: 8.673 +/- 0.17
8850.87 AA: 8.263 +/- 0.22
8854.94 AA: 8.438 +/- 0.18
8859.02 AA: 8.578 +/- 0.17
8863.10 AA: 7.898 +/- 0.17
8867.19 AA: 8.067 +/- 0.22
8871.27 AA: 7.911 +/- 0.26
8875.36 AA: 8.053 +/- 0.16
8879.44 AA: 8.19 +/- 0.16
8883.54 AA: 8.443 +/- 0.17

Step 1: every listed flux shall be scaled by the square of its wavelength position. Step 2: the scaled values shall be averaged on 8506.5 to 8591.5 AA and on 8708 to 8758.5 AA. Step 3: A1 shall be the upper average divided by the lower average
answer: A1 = 1.10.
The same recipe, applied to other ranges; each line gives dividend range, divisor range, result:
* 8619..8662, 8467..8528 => 1.09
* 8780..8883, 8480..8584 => 1.14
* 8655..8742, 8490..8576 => 1.07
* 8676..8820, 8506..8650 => 1.06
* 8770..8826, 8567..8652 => 1.04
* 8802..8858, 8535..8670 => 1.10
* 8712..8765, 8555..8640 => 1.04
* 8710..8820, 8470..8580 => 1.12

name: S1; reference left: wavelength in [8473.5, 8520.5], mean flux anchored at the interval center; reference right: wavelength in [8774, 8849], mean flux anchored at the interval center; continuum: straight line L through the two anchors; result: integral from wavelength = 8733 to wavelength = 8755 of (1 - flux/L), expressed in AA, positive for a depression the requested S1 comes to 0.1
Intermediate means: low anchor 7.85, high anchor 8.33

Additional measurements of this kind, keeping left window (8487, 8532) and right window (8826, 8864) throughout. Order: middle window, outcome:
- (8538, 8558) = 1.5 AA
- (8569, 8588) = -0.7 AA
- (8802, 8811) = 0.6 AA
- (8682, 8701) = 0.4 AA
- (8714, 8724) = 0.0 AA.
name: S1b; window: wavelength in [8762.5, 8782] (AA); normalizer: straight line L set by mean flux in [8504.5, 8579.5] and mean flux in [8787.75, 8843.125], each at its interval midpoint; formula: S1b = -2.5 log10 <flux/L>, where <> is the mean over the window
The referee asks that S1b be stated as -0.02 mag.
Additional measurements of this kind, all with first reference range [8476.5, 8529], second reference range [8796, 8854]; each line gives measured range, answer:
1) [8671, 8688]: 0.03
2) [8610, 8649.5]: -0.04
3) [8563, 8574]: -0.02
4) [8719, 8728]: -0.02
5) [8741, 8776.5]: 0.00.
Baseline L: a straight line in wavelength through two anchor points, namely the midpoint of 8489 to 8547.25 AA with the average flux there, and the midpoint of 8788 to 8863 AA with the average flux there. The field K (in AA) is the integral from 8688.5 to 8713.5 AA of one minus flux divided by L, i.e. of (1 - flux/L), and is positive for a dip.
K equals -0.7 AA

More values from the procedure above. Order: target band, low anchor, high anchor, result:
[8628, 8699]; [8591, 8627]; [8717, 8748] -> 2.0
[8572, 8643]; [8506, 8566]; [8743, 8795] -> -3.3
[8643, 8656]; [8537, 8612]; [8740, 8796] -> -0.5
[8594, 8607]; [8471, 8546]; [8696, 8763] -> -0.4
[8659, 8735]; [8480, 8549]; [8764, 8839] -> 0.9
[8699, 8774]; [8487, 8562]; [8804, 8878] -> -1.8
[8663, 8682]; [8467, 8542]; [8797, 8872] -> 1.3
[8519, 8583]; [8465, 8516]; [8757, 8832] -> 1.5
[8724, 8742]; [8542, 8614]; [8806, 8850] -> -0.3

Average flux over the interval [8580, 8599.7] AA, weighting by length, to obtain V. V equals 8.11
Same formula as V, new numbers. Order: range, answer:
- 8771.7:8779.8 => 8.41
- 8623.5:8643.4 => 8.46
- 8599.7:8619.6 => 8.16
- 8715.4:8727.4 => 8.24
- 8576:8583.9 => 8.17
